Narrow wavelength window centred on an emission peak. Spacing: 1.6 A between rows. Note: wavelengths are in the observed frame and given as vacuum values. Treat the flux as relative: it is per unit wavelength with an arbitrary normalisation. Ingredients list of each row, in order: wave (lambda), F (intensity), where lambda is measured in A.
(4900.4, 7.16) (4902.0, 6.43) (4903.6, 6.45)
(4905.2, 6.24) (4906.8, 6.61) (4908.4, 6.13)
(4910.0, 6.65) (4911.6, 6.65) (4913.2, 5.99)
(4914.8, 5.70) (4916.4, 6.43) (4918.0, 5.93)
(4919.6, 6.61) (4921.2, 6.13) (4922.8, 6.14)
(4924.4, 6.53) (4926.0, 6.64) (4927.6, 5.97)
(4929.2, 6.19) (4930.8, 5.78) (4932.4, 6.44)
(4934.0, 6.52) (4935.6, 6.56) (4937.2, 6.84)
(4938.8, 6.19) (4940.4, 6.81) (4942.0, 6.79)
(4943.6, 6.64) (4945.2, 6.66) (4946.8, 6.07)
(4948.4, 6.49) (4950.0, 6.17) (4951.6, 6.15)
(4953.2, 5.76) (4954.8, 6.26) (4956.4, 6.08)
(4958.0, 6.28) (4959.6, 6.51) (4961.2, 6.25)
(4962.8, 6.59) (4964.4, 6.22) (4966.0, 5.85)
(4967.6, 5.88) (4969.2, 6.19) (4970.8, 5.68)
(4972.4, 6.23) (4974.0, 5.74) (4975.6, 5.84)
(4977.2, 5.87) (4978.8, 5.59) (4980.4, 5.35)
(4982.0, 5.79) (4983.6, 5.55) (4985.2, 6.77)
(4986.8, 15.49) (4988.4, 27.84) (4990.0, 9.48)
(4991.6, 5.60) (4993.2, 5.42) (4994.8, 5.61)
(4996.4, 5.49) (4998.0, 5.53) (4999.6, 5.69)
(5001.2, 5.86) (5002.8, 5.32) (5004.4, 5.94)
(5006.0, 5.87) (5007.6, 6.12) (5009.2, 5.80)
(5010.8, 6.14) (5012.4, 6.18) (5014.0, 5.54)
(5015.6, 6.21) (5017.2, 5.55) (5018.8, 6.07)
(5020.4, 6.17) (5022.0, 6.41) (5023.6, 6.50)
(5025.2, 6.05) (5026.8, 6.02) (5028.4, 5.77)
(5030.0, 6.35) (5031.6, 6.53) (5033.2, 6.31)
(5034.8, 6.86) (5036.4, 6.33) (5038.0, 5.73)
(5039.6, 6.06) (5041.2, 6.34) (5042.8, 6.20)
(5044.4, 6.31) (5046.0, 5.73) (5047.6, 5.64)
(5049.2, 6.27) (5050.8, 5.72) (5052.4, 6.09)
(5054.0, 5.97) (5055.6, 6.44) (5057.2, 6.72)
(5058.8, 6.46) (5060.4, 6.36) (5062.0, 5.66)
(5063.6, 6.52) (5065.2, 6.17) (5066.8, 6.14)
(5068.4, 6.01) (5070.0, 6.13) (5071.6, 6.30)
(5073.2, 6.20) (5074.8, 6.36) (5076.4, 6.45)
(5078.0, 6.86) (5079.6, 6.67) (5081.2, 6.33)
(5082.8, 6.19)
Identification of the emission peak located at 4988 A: H-beta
